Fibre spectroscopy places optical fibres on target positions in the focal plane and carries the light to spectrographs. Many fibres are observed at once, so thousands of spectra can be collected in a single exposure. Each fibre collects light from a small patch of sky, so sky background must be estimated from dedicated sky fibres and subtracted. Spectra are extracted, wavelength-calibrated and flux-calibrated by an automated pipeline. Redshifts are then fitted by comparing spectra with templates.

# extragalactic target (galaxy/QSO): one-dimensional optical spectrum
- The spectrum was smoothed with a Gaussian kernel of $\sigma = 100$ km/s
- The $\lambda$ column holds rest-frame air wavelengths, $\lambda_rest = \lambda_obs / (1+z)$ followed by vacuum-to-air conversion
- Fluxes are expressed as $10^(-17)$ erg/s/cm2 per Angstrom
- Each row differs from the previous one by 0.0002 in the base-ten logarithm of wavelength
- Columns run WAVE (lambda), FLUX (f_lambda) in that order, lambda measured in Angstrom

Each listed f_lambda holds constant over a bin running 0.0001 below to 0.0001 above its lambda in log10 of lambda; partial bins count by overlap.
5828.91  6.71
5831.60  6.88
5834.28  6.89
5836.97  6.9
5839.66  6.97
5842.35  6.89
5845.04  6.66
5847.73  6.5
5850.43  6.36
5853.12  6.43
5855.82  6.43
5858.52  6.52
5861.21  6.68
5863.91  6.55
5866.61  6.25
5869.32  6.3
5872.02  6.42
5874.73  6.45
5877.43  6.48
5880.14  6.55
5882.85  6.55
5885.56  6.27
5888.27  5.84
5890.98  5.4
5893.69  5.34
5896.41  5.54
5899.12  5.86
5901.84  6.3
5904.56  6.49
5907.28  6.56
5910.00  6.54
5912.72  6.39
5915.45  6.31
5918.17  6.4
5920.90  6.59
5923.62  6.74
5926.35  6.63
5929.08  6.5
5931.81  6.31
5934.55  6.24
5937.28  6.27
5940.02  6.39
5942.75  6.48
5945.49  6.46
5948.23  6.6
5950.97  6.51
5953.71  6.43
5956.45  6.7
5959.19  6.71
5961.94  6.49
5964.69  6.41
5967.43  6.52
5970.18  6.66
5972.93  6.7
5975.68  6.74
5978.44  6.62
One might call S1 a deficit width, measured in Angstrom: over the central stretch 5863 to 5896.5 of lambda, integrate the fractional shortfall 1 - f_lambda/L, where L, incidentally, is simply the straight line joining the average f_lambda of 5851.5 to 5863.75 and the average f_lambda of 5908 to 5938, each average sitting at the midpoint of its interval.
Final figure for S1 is 1.7 Angstrom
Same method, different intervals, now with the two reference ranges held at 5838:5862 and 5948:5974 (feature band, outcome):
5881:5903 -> 2.3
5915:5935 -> 0.3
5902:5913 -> 0.2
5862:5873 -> 0.3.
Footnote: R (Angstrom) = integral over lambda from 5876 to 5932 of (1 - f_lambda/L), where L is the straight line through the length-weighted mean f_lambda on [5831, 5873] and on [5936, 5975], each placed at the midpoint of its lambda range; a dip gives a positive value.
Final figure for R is 2.54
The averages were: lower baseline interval 6.6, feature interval 6.27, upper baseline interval 6.53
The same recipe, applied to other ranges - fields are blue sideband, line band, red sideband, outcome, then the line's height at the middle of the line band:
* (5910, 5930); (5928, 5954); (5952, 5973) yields 0.49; 6.54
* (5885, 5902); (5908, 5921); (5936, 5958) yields -0.88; 6.03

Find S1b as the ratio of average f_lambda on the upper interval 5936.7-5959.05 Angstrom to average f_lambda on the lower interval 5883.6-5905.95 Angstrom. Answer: 1.10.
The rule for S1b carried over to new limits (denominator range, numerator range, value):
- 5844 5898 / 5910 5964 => 1.03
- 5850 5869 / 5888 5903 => 0.88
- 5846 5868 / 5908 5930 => 1.01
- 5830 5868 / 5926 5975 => 0.98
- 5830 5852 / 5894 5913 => 0.92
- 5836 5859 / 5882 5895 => 0.88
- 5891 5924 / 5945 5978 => 1.06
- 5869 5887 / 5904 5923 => 1.01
